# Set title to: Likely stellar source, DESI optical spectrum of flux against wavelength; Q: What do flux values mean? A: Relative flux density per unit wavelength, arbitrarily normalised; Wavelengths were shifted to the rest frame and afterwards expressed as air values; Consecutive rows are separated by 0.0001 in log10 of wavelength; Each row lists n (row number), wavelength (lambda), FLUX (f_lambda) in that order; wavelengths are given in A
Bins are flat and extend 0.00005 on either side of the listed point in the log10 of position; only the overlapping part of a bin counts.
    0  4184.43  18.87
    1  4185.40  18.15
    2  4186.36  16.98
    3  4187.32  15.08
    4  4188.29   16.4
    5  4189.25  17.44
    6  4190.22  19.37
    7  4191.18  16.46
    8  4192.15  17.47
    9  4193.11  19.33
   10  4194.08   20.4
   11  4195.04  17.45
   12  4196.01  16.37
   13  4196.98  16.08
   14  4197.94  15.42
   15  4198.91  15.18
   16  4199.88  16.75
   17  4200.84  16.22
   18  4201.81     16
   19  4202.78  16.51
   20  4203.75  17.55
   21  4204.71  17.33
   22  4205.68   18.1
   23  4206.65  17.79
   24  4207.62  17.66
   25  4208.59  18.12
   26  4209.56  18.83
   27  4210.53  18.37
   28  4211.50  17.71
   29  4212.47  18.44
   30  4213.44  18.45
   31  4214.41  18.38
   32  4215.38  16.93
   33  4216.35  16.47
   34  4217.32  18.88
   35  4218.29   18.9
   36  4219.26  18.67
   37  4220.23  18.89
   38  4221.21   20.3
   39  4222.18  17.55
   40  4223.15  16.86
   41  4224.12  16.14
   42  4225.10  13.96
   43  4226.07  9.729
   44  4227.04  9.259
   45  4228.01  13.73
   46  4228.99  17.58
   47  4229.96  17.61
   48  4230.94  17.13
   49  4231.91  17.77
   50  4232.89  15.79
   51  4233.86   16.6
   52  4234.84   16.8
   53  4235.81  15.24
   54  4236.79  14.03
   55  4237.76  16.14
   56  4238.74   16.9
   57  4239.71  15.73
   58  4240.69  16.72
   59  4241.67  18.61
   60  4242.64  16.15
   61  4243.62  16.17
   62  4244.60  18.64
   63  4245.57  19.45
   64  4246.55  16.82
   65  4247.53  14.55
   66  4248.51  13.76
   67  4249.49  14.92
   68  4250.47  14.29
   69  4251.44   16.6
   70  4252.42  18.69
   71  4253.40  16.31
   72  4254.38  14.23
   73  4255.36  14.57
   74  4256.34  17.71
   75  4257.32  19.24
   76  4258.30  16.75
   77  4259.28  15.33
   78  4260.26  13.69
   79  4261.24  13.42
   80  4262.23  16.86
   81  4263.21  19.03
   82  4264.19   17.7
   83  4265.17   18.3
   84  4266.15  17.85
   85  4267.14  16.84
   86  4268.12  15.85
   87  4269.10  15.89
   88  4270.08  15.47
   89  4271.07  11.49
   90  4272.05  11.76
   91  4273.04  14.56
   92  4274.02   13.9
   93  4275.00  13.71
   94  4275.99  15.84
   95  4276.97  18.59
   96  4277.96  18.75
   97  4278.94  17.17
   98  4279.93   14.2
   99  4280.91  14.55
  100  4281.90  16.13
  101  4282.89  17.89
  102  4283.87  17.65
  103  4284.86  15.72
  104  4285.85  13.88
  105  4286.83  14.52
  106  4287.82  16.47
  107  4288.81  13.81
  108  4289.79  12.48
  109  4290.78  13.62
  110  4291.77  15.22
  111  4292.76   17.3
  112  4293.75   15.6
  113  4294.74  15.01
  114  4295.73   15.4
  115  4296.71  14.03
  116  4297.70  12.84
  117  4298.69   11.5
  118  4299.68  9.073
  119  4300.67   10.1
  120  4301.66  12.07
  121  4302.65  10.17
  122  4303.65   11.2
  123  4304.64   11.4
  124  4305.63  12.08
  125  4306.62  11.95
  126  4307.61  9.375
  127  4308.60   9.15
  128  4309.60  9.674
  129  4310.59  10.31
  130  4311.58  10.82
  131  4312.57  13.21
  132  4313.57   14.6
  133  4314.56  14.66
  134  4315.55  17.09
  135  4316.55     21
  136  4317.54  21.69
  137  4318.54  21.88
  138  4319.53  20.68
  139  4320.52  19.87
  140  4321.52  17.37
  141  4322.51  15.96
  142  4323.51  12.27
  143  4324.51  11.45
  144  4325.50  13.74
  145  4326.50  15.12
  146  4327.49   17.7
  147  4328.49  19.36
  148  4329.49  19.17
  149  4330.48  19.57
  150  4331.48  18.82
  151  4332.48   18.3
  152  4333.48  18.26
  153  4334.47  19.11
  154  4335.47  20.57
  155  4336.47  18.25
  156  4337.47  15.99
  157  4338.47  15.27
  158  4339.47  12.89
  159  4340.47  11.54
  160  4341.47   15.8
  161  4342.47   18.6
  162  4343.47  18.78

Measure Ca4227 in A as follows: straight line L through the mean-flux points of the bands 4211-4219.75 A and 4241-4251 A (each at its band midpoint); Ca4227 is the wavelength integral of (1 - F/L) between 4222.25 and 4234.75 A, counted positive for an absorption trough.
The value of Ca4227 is 1.5 A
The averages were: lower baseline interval 18.1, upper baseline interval 16.4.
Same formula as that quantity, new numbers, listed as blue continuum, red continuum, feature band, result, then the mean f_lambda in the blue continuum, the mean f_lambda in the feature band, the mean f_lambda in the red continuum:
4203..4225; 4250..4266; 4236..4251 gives 0.68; 17.9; 16.2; 16.5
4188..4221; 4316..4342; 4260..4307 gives 7.59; 17.6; 14.6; 17.4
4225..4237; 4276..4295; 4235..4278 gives -1.88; 15.1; 16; 15.7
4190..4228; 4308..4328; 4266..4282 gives 0.69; 17.1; 15.4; 15.4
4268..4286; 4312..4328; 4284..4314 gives 6.09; 15.4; 12.8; 16.7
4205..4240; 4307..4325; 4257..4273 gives 0.13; 16.8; 15.9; 15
